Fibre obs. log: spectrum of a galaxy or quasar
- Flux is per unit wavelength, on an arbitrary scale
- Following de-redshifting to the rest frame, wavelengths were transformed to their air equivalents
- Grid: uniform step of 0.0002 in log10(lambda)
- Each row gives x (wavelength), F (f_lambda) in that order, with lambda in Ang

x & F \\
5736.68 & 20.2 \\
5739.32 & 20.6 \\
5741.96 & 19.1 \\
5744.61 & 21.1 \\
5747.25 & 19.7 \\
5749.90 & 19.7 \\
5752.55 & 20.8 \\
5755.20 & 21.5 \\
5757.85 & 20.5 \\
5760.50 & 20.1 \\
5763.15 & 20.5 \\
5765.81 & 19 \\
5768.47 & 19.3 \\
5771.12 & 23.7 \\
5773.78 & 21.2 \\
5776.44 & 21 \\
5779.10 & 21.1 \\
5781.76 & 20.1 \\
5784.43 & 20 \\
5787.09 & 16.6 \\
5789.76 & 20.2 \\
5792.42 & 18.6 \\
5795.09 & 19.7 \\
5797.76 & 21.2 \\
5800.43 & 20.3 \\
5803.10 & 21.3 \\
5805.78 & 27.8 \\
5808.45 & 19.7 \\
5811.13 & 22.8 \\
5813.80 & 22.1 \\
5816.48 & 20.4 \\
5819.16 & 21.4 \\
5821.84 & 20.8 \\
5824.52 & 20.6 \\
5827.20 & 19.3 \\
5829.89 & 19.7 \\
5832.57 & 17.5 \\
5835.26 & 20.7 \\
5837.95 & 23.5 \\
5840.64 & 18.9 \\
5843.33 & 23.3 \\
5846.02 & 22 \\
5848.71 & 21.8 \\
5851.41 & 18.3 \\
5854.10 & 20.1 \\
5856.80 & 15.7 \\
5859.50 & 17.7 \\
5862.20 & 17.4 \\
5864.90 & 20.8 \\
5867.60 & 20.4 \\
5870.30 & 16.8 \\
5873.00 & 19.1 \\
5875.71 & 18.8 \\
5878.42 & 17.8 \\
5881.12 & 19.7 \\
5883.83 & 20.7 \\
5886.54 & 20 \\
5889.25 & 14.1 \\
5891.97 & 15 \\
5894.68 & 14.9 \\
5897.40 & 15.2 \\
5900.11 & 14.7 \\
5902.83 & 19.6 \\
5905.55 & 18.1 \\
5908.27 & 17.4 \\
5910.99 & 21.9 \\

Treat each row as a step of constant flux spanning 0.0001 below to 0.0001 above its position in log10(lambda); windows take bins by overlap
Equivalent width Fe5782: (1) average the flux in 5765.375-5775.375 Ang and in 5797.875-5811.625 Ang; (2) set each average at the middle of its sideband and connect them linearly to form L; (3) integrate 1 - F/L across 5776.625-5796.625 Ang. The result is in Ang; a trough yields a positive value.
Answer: 1.8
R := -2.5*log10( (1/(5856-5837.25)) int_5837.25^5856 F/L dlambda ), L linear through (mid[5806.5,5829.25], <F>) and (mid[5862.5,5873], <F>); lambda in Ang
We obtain -0.05 mag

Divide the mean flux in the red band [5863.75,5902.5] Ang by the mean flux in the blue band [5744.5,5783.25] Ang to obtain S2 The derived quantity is 0.9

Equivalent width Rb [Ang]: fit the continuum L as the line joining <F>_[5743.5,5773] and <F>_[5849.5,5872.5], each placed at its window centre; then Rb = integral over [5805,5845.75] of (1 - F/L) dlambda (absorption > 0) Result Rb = -4.1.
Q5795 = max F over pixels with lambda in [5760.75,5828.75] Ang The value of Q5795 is 27.8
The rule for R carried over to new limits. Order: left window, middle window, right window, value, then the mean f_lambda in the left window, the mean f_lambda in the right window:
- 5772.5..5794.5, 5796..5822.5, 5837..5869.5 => -0.100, 19.8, 19.9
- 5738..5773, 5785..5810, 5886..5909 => -0.075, 20.4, 16.4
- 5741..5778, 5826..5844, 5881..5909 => -0.095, 20.5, 17.1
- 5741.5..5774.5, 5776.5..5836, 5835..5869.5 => -0.017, 20.5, 20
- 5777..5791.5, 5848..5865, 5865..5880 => 0.022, 19.6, 18.8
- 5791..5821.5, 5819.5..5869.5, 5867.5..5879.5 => -0.013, 21.4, 18.4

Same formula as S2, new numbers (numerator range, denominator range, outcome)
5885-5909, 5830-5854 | 0.80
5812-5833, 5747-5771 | 1.00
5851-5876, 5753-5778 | 0.89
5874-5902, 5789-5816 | 0.80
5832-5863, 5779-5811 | 0.96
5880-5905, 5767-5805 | 0.84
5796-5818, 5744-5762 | 1.07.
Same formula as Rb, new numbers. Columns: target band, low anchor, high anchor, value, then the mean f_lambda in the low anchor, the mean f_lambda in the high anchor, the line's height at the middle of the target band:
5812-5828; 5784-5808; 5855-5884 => -0.73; 20.6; 18.6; 20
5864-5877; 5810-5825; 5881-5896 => -0.60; 21.4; 17.2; 18.3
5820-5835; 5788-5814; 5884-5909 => 0.22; 21.3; 16.7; 20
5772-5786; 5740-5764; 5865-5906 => -0.63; 20.3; 17.7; 19.8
